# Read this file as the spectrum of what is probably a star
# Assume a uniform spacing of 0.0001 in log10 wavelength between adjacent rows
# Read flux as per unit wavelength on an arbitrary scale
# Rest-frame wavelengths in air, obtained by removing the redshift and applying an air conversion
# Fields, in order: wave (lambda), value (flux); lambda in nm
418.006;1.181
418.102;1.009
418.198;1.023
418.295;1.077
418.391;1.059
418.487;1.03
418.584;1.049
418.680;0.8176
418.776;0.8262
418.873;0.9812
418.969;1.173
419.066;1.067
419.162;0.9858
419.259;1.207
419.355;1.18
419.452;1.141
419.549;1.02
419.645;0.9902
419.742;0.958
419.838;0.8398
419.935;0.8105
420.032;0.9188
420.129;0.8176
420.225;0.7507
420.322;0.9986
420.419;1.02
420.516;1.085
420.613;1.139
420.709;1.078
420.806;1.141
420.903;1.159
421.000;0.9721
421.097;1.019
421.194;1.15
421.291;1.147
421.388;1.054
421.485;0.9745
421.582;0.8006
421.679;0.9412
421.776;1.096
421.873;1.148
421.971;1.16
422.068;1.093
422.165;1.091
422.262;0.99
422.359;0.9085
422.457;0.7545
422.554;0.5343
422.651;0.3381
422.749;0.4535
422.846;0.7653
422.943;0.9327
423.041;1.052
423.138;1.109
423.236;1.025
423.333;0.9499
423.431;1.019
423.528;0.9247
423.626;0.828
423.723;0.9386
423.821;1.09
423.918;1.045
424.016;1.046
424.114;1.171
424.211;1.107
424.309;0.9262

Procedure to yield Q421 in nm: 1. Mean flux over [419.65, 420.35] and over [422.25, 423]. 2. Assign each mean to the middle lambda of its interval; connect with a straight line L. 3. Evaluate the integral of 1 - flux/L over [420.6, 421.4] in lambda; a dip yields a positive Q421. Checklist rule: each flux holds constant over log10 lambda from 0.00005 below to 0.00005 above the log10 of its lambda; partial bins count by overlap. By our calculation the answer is -0.29 nm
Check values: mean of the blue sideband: 0.874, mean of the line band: 1.1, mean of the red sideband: 0.699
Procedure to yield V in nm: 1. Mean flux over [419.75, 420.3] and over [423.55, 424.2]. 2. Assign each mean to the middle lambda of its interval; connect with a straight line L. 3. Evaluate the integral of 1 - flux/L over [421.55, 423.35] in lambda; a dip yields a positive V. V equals 0.10 nm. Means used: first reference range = 0.846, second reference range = 1.02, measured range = 0.902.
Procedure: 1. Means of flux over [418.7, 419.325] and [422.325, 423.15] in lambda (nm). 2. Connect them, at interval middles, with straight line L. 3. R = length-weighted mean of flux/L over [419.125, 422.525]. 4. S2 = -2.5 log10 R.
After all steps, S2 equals -0.144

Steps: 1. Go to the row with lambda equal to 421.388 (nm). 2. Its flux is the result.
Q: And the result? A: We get 1.054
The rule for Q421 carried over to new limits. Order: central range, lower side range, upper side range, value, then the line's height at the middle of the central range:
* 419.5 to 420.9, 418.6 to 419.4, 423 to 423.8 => 0.058 nm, 1.02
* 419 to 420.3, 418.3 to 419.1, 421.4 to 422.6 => 0.017 nm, 0.991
